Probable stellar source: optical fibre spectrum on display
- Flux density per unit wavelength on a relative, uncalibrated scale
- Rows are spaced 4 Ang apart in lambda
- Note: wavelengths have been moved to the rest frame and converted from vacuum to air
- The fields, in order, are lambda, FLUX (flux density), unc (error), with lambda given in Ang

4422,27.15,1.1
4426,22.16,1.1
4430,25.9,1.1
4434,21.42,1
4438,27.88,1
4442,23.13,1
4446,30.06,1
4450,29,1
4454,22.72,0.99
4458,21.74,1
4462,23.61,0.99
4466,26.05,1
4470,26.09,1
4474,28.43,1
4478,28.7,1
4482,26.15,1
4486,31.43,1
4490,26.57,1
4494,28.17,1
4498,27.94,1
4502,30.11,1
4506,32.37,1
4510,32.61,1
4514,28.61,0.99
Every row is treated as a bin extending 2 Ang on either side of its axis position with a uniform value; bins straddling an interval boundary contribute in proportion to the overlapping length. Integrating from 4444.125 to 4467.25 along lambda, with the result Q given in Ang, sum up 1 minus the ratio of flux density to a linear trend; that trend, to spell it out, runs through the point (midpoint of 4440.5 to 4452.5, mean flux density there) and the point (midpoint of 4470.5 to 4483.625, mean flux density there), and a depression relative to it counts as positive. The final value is 1.65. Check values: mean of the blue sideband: 27.4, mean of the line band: 25.5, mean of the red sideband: 27.6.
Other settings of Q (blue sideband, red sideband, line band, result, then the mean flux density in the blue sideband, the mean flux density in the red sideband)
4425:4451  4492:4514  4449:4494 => 2.47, 25.7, 30.1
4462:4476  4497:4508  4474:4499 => 0.20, 26.4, 30.3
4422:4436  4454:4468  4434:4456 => -2.23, 23.7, 23.6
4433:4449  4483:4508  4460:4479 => 0.91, 26.1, 29.3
